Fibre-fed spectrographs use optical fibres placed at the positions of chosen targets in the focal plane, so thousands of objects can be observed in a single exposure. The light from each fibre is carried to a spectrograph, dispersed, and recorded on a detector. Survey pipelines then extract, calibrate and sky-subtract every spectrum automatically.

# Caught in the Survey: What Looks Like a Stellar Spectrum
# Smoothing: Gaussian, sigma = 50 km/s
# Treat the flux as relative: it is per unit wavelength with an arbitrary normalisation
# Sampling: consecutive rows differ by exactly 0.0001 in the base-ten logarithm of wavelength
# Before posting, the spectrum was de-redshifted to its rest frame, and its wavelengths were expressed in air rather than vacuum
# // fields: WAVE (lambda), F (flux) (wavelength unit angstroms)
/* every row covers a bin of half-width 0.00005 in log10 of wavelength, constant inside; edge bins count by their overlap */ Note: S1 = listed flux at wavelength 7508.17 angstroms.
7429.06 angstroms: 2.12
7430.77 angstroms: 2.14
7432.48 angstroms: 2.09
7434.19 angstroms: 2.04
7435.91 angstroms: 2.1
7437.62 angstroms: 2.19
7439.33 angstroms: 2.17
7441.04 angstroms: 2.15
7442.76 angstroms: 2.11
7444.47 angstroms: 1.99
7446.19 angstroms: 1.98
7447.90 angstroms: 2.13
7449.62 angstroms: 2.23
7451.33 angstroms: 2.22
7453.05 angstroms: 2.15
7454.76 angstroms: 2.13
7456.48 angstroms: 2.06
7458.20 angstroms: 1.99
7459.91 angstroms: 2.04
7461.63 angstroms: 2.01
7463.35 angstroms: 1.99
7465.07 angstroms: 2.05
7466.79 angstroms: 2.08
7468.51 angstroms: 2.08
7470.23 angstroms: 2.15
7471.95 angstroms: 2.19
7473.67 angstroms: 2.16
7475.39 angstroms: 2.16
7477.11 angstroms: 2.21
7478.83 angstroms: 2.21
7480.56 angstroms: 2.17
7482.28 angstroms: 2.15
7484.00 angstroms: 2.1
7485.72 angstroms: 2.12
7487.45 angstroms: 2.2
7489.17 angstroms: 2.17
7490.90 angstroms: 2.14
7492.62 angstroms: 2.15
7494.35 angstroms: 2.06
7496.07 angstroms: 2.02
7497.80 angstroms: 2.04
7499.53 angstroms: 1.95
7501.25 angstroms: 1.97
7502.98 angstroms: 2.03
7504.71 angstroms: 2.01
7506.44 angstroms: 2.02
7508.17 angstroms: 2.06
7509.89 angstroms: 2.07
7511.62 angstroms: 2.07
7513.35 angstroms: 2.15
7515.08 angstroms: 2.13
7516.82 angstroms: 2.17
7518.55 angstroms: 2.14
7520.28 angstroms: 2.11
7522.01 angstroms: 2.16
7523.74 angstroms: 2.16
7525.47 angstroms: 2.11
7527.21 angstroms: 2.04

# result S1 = 2.06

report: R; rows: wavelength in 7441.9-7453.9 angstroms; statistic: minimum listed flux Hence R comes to 1.98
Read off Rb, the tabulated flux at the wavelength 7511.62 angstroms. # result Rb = 2.07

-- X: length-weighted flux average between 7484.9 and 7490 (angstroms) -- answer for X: 2.16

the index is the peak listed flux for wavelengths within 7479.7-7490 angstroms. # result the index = 2.2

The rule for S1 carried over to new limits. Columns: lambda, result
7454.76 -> 2.13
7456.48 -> 2.06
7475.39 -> 2.16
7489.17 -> 2.17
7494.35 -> 2.06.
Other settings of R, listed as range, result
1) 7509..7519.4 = 2.07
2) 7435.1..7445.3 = 1.99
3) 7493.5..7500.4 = 1.95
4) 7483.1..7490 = 2.1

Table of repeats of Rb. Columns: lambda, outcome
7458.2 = 1.99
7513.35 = 2.15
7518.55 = 2.14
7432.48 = 2.09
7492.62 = 2.15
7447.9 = 2.13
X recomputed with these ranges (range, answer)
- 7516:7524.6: 2.15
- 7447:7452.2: 2.19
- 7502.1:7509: 2.03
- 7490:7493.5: 2.14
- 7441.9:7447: 2.03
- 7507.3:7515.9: 2.1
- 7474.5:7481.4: 2.19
